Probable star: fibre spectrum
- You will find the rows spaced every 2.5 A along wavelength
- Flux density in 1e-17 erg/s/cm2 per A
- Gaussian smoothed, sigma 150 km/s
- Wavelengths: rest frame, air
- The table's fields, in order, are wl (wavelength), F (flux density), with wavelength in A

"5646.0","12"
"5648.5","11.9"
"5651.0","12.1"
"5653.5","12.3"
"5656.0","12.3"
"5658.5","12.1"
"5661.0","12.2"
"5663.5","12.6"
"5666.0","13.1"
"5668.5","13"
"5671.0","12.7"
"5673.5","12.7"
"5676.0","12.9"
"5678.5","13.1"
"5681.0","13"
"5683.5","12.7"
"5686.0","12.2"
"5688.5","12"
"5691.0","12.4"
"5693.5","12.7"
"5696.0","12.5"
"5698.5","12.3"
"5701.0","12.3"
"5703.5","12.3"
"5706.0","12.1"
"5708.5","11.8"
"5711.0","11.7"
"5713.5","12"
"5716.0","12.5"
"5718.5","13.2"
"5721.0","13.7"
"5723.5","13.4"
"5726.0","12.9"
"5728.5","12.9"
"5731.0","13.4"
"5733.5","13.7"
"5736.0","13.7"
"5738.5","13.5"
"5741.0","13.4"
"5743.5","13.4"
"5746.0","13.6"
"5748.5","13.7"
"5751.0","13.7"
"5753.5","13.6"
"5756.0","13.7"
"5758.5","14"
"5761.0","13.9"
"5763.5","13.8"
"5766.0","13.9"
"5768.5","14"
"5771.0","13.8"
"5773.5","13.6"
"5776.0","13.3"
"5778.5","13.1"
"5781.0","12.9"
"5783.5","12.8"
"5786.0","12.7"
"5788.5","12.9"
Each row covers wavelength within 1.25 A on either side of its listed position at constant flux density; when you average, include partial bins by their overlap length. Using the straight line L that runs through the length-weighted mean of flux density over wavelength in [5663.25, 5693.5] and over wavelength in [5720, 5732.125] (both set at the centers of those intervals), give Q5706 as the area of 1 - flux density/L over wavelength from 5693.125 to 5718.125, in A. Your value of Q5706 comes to 1.5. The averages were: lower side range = 12.7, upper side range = 13.2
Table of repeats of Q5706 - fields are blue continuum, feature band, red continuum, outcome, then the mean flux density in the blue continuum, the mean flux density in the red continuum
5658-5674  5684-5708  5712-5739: 1.11 A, 12.6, 13.2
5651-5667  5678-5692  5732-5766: 0.24 A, 12.4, 13.7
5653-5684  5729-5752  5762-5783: -0.48 A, 12.7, 13.5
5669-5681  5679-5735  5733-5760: 2.47 A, 12.9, 13.6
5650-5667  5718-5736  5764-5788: -0.56 A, 12.4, 13.3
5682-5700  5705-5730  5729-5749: 0.75 A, 12.4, 13.5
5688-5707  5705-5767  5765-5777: -0.85 A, 12.3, 13.7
